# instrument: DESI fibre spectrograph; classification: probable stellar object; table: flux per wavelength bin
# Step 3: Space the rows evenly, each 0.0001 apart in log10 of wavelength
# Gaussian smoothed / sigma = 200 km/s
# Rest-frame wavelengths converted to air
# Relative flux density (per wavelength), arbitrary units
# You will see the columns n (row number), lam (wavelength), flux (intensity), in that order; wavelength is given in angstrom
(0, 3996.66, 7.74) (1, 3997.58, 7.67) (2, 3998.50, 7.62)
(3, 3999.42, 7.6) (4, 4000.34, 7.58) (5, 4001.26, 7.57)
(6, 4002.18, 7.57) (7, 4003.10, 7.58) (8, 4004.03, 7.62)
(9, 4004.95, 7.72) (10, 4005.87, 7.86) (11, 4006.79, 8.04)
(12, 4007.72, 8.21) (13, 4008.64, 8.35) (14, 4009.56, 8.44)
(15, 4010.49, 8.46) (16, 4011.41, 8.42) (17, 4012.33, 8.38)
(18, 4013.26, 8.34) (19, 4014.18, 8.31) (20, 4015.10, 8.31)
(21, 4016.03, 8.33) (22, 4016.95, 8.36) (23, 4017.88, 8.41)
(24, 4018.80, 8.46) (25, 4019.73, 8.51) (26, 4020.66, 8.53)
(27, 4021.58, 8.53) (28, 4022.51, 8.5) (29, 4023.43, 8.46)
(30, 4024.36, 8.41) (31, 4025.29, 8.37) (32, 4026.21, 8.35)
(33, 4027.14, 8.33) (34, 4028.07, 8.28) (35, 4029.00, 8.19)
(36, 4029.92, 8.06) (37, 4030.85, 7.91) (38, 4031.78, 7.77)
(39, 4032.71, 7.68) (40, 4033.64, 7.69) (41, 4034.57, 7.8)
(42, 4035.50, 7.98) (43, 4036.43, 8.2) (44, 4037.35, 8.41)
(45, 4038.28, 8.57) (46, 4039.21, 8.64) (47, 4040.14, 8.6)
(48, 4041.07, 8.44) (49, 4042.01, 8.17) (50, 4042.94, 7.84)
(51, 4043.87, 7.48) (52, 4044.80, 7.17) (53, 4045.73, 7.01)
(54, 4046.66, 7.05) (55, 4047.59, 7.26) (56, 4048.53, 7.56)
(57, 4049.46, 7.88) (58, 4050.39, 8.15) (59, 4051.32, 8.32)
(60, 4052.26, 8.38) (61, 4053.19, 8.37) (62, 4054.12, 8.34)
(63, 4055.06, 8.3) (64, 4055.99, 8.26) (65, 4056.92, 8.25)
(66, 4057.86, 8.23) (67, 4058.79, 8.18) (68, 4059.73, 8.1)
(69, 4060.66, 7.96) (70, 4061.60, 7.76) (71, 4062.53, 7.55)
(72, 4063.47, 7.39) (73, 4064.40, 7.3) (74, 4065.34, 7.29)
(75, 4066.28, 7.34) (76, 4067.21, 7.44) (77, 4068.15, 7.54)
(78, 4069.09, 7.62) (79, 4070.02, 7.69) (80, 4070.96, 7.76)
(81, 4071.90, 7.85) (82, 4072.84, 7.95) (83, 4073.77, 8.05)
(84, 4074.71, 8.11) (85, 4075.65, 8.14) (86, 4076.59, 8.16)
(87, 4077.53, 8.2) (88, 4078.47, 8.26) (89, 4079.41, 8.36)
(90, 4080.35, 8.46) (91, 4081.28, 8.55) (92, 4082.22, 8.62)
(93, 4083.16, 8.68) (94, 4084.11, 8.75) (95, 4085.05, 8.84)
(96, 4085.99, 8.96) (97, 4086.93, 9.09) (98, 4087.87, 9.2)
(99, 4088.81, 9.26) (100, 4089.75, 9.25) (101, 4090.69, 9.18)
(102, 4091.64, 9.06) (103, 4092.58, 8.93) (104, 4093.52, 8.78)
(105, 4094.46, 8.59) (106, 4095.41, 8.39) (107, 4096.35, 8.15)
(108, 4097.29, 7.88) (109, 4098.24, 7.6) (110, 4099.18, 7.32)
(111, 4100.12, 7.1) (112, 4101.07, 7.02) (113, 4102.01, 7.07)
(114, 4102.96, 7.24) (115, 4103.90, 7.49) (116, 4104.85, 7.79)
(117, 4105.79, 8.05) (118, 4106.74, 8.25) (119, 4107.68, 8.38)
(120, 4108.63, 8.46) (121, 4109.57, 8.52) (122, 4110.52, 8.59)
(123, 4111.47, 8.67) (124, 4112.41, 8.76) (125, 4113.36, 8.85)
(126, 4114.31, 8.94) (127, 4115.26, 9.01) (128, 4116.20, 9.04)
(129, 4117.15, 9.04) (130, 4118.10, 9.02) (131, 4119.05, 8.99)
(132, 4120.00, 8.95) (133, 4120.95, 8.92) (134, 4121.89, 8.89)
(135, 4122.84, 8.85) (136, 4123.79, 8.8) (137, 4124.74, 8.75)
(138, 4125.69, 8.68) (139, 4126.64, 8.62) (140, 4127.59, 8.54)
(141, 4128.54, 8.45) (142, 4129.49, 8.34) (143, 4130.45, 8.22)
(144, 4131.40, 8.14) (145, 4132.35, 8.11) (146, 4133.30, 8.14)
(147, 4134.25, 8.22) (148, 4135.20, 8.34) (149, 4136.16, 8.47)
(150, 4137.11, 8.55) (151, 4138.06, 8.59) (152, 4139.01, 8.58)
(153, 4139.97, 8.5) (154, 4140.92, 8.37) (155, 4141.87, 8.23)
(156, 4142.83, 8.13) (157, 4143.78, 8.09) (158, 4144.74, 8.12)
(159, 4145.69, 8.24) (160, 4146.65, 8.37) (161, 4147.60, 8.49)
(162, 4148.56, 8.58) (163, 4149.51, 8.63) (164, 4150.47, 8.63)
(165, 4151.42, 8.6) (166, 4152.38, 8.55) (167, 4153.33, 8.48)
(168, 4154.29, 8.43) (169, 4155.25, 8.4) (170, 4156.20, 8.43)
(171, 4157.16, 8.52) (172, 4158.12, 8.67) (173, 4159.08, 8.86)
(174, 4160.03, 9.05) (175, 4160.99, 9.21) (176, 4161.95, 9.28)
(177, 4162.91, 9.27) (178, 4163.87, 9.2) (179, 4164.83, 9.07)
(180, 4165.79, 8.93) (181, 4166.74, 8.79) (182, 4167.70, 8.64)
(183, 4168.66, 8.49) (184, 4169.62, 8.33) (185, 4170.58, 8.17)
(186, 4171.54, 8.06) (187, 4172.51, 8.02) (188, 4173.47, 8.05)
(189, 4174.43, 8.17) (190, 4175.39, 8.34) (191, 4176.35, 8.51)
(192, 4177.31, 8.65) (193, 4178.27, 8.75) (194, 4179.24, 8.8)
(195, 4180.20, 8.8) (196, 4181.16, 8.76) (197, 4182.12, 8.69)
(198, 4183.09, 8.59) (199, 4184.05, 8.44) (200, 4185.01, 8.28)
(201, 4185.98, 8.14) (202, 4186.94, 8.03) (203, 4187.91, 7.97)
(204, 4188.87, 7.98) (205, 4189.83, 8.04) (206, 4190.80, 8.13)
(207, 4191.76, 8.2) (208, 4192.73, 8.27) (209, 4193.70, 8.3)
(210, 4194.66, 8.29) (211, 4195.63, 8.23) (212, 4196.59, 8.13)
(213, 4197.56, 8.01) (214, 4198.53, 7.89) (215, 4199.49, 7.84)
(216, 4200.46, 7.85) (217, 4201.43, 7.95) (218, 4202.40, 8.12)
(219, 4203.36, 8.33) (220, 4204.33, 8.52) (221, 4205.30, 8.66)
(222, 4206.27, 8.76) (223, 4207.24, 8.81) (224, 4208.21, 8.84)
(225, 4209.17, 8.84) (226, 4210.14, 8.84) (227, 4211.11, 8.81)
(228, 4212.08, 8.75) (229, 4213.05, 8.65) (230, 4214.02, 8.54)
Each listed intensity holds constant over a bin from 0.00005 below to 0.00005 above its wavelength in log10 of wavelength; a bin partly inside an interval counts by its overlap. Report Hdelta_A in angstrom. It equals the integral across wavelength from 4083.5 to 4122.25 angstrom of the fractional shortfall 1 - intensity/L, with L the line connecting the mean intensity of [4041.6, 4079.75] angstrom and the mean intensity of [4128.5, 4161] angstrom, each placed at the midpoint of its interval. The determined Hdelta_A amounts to -1.7 angstrom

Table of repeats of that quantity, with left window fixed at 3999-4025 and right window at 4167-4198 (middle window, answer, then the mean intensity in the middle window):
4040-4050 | 0.67 angstrom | 7.65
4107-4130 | -1.33 angstrom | 8.75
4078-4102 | -0.64 angstrom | 8.46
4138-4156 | -0.27 angstrom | 8.42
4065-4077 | 0.67 angstrom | 7.77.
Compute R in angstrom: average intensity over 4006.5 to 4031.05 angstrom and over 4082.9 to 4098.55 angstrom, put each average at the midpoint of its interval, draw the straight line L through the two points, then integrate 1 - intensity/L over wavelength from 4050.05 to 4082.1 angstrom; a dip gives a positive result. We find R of 2.3 angstrom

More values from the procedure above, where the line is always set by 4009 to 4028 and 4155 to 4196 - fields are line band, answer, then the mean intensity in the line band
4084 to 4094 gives -0.7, 9.04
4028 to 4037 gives 0.5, 7.95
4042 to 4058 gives 1.0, 7.88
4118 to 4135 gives -0.2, 8.58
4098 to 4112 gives 1.0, 7.85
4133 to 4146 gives 0.2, 8.33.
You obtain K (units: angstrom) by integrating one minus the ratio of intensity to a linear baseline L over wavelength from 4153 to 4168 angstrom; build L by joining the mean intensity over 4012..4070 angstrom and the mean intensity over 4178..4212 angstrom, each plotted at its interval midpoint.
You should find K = -1.0 angstrom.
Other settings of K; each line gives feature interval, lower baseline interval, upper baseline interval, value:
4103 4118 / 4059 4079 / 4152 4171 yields -0.5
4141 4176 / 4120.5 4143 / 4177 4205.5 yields -0.6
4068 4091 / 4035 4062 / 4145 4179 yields -0.7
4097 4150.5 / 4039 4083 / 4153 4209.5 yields -1.0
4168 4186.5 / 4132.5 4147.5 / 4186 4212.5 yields -0.2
